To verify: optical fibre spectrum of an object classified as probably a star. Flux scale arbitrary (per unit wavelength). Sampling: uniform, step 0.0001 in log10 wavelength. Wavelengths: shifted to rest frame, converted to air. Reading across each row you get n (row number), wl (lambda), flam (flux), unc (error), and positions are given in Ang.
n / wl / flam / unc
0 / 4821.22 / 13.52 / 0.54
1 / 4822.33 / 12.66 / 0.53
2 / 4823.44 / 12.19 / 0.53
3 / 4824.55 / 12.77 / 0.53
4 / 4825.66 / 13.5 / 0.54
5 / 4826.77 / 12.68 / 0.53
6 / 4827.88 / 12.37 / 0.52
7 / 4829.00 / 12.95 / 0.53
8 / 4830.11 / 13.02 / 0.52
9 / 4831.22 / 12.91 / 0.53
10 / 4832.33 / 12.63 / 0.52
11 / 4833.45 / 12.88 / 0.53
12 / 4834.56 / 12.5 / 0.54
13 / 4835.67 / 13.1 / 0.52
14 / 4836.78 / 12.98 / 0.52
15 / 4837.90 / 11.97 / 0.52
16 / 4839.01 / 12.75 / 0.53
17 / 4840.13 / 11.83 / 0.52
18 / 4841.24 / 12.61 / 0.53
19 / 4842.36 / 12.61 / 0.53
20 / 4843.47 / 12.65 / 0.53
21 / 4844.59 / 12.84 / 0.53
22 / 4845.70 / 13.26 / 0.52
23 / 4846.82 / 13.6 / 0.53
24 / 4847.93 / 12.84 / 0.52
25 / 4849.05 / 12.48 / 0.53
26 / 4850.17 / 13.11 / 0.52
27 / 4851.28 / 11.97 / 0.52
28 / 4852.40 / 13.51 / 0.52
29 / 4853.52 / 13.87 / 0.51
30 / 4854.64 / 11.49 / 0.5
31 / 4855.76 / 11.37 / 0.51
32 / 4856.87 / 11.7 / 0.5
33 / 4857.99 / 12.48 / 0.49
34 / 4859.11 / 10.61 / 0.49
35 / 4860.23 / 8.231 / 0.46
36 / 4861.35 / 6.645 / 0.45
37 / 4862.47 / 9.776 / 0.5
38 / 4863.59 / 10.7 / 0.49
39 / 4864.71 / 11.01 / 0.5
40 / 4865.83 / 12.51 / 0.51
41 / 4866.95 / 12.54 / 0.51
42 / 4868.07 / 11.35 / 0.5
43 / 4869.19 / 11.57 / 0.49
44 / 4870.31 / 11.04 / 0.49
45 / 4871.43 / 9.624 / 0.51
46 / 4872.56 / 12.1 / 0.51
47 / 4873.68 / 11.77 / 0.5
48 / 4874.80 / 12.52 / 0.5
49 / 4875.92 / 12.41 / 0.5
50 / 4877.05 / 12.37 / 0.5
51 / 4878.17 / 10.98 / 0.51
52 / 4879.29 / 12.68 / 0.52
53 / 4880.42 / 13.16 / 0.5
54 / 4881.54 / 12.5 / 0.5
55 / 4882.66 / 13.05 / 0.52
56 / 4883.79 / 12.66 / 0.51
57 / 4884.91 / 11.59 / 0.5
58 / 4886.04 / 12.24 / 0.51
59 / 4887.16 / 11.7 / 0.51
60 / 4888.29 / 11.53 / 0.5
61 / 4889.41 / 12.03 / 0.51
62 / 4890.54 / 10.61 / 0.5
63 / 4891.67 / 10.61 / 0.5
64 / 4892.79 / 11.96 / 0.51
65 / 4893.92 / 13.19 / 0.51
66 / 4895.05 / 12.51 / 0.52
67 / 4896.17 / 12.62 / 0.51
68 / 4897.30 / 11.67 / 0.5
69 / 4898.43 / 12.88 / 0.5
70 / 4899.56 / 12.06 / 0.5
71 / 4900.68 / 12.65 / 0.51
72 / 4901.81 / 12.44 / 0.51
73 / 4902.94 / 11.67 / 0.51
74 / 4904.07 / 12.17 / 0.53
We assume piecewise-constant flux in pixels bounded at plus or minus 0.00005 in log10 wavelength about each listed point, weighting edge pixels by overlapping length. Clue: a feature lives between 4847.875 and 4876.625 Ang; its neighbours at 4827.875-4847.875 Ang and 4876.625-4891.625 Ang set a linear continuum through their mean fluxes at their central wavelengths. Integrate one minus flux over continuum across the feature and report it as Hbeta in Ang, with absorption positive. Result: 2.1 Ang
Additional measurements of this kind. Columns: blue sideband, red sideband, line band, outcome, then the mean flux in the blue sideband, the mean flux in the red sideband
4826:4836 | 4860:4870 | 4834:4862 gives -1.0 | 12.8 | 10.6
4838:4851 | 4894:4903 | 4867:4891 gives 1.2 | 12.7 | 12.4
